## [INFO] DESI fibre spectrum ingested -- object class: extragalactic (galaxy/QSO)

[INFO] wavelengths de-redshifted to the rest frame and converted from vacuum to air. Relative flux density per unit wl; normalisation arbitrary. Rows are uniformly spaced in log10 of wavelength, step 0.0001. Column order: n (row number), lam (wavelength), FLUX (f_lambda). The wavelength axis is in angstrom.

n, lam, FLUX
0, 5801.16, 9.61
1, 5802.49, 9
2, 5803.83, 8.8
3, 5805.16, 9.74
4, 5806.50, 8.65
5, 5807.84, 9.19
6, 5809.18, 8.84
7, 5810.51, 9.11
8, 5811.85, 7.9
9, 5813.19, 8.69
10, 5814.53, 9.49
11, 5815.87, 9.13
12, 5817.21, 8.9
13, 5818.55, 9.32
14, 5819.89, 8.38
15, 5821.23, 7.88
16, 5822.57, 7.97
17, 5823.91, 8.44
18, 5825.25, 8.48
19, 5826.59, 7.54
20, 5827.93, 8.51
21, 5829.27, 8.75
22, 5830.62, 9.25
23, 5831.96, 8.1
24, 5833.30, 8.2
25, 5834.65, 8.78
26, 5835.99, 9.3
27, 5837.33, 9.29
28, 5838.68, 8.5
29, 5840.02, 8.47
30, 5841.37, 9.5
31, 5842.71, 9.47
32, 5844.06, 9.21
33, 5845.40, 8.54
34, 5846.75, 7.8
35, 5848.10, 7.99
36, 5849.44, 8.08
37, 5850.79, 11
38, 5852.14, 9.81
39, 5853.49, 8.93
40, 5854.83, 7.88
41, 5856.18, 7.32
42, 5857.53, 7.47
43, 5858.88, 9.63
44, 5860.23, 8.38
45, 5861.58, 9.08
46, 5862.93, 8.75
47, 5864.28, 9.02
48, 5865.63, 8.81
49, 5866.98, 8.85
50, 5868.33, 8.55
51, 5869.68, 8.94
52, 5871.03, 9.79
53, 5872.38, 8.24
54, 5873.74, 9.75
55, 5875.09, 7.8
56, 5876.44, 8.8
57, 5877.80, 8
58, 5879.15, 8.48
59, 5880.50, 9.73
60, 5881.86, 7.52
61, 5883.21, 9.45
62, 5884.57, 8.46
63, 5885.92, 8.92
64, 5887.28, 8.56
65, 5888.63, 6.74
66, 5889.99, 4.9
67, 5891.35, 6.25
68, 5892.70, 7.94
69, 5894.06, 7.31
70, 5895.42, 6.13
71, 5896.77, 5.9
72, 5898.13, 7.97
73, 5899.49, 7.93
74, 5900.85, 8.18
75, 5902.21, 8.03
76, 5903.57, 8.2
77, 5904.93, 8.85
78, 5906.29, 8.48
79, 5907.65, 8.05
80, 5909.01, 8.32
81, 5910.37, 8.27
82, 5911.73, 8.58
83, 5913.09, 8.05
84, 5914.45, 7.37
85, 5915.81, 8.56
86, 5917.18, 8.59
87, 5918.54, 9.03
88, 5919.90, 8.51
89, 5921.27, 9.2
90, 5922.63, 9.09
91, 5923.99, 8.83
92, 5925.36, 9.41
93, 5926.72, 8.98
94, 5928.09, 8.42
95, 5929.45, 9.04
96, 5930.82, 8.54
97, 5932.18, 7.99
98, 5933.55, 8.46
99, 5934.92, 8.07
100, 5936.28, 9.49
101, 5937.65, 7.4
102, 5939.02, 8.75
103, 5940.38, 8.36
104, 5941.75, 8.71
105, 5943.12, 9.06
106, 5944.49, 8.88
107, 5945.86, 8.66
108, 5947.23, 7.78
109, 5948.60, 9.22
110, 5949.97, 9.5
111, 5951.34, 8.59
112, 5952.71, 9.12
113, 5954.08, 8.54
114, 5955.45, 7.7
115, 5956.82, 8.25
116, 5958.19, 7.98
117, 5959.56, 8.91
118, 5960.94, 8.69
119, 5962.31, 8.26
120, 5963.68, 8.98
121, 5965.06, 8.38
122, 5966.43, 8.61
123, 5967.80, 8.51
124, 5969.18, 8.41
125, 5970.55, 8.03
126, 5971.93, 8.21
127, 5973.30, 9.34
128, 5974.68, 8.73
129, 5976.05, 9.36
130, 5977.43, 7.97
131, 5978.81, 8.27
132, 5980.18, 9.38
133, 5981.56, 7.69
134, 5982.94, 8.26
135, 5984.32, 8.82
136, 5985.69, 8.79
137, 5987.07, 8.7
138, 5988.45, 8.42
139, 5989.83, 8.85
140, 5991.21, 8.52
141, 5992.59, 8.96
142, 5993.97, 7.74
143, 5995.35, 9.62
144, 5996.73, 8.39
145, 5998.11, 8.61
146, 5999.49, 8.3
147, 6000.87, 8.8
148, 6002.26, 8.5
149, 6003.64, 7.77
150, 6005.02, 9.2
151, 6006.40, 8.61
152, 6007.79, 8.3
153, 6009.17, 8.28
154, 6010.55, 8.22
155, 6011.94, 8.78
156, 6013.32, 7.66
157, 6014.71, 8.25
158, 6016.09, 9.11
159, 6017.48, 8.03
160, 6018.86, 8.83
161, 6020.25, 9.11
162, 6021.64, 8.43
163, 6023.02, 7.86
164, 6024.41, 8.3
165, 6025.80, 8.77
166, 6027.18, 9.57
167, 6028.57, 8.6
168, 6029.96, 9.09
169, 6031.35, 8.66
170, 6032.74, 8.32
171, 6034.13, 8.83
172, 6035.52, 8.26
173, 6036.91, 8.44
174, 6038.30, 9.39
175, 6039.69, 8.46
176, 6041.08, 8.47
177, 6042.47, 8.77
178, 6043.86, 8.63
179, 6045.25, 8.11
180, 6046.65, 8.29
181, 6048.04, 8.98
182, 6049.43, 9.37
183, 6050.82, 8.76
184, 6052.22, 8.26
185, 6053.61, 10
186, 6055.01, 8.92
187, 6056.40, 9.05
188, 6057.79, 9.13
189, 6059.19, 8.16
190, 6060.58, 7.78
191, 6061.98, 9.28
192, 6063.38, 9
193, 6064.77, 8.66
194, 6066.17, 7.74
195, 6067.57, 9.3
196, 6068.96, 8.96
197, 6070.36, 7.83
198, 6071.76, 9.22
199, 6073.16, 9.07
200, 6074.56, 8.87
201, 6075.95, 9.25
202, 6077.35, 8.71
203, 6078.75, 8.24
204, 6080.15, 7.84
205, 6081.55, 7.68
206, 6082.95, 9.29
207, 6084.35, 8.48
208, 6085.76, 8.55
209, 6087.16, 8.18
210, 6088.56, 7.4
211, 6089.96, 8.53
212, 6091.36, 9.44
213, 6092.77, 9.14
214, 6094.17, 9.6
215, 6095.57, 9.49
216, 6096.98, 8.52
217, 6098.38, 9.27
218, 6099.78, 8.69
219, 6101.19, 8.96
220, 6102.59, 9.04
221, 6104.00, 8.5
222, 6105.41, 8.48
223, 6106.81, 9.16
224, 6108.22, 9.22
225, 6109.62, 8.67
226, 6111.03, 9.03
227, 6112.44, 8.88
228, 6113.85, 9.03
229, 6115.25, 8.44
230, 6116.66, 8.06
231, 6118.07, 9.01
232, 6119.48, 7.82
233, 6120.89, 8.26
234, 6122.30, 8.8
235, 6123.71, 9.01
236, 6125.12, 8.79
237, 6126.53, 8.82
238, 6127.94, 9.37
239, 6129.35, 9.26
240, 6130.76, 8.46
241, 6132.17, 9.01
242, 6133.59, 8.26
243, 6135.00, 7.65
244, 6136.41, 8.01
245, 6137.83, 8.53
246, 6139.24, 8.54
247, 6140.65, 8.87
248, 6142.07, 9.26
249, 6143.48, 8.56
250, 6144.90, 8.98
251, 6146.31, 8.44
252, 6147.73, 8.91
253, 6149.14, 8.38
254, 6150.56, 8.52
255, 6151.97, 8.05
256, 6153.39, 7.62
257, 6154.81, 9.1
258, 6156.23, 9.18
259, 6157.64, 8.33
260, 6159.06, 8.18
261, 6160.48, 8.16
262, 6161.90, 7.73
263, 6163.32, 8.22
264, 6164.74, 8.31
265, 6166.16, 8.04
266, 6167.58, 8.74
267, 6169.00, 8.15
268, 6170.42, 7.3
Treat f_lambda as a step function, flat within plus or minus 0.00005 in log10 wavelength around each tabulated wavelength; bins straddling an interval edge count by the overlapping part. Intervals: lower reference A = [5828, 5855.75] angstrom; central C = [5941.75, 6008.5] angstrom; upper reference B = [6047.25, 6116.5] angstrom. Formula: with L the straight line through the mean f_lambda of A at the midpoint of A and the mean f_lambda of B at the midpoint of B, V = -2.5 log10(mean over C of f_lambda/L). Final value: 0.03 mag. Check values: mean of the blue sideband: 8.82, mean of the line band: 8.59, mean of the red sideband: 8.77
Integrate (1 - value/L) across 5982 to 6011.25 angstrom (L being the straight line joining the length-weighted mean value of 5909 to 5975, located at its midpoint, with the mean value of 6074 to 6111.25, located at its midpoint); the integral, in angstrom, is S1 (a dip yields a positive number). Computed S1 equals 0.3 angstrom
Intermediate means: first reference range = 8.58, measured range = 8.55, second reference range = 8.75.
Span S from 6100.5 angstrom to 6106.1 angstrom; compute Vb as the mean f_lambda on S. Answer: 8.74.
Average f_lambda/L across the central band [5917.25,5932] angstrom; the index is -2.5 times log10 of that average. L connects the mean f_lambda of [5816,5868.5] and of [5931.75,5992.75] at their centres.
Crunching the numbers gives -0.03 mag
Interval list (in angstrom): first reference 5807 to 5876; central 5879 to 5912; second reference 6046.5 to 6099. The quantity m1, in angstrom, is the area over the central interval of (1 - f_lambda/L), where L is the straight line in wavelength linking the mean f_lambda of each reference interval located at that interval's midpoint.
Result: 3.3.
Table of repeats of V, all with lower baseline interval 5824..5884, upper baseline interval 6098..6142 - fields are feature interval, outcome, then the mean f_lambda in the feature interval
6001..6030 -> 0.023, 8.53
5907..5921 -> 0.046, 8.36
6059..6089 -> 0.022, 8.54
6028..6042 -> 0.007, 8.65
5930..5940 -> 0.041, 8.4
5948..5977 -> 0.011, 8.63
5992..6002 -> 0.012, 8.62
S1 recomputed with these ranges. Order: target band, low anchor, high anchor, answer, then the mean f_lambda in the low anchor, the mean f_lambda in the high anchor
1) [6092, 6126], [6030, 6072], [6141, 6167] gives -1.1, 8.7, 8.45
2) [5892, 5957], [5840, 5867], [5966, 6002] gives 2.1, 8.77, 8.59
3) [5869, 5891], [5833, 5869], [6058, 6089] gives 1.0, 8.77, 8.54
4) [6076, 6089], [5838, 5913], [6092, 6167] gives 0.4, 8.35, 8.65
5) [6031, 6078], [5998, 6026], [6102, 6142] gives -1.1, 8.45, 8.68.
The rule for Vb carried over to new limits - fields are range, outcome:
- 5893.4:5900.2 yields 7.05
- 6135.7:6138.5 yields 8.25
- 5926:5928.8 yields 8.73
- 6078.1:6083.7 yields 8.27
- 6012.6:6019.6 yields 8.38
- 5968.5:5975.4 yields 8.56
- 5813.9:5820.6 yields 9.03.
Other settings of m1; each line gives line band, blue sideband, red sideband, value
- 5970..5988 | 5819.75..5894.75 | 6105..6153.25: -0.04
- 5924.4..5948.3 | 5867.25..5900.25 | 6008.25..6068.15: -1.08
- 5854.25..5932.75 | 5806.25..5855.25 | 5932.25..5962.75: 3.02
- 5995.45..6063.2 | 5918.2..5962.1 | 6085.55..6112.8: 1.00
